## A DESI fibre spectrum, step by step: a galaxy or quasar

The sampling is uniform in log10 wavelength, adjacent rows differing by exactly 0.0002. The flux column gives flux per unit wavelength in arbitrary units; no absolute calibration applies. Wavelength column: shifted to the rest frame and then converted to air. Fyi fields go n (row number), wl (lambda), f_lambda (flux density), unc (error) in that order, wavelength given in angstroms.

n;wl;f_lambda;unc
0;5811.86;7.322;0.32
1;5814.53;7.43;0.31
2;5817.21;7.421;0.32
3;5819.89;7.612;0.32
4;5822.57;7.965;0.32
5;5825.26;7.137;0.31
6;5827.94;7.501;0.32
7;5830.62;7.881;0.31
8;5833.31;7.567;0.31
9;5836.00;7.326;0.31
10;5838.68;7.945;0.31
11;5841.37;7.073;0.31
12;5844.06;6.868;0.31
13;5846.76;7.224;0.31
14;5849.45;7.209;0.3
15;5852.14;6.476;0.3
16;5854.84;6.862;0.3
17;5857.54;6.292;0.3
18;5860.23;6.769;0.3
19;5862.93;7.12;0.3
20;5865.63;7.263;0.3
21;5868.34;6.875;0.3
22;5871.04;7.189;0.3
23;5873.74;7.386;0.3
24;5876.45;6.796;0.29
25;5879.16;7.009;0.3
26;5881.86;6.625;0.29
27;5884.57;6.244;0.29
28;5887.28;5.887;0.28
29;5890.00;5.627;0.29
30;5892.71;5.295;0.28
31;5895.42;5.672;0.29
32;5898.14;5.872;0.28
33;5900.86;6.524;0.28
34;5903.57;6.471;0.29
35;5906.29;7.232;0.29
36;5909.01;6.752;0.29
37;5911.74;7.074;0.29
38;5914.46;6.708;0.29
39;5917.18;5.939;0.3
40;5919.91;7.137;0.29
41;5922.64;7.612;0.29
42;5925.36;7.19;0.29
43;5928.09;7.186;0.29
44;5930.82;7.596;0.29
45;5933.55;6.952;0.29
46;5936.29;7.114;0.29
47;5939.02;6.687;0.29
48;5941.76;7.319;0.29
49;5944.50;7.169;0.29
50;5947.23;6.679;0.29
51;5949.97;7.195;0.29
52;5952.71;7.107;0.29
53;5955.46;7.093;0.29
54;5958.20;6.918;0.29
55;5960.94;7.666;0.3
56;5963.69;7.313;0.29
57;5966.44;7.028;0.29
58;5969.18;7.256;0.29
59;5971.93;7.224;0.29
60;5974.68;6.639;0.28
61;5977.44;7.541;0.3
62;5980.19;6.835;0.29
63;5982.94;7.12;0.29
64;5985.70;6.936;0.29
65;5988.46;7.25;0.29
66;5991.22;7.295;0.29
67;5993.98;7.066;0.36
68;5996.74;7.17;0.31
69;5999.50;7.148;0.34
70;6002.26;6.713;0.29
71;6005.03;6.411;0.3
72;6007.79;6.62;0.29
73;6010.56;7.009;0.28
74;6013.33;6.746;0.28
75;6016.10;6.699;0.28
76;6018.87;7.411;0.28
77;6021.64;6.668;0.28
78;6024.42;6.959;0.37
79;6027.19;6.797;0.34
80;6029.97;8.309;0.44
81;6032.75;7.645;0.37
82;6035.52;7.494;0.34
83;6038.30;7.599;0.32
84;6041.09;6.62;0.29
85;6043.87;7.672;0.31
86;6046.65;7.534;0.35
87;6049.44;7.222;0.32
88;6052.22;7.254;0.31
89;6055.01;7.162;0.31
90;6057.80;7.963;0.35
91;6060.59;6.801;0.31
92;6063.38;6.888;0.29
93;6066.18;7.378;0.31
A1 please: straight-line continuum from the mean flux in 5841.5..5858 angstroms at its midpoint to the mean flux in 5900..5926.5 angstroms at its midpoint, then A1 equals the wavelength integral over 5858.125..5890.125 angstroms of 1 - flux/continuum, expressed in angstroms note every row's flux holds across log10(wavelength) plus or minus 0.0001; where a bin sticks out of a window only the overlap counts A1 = 0.5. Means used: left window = 6.87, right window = 6.87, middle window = 6.76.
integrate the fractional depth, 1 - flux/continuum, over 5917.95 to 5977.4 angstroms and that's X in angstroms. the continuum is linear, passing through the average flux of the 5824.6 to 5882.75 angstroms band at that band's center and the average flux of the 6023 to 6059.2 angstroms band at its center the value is 0.9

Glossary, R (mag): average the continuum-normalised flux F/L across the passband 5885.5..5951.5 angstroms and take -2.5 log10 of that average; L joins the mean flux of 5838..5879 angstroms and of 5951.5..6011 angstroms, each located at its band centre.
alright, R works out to 0.05 mag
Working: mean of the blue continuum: 7.01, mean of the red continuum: 7.06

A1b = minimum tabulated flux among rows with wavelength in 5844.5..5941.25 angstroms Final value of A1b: 5.295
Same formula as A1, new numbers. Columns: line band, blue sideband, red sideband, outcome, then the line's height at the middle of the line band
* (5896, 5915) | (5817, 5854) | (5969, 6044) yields 1.7 angstroms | 7.25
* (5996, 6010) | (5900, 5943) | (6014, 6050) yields 0.7 angstroms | 7.19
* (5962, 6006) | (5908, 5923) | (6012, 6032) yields -0.4 angstroms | 7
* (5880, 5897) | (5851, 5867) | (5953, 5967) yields 2.4 angstroms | 6.92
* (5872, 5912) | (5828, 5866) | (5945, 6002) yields 4.0 angstroms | 7.13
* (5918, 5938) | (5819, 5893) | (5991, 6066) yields -0.5 angstroms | 7.05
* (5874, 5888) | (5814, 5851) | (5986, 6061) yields 1.4 angstroms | 7.36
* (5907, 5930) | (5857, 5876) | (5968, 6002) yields 0.3 angstroms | 7.05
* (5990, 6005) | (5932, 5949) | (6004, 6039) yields 0.1 angstroms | 7.07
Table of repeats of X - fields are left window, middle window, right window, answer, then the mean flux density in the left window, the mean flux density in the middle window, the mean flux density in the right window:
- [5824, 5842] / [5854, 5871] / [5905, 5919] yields 0.8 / 7.51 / 6.89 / 6.75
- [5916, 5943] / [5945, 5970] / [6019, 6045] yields 0.0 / 7.08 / 7.14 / 7.31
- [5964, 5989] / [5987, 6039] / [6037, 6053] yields 0.8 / 7.1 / 7.1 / 7.32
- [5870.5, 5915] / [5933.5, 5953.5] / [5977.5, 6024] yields -1.0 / 6.47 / 7.03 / 6.96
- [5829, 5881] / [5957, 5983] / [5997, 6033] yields -0.5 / 7.11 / 7.16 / 7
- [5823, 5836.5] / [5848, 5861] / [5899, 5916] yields 1.0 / 7.52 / 6.73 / 6.76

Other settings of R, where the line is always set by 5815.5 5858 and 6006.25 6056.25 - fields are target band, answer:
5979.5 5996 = 0.02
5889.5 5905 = 0.22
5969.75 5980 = 0.02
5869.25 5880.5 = 0.03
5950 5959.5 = 0.03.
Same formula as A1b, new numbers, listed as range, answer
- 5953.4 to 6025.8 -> 6.411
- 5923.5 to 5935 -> 6.952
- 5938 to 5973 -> 6.679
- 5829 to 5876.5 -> 6.292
